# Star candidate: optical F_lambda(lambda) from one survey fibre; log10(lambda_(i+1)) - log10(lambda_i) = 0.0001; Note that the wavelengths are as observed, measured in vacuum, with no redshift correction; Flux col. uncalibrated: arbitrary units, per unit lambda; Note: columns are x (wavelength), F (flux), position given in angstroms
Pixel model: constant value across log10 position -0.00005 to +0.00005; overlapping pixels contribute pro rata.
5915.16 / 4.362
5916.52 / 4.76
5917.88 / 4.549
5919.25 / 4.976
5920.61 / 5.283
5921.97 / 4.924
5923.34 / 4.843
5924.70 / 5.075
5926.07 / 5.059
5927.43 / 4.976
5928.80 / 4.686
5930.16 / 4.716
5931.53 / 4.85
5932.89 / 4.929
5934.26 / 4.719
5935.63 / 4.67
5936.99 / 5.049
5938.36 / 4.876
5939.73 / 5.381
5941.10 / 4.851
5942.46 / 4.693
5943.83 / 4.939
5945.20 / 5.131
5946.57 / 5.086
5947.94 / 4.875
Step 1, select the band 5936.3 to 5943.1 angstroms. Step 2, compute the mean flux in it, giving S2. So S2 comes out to 4.98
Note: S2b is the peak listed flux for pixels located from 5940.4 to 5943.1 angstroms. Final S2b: 4.851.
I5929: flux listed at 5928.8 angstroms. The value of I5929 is 4.686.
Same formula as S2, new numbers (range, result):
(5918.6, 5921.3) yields 5.14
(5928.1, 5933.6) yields 4.79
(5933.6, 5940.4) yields 4.94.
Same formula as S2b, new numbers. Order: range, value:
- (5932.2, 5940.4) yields 5.381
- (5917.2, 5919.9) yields 4.976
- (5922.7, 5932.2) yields 5.075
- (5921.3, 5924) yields 4.924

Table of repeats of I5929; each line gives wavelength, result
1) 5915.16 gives 4.362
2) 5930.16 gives 4.716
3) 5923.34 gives 4.843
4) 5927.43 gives 4.976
